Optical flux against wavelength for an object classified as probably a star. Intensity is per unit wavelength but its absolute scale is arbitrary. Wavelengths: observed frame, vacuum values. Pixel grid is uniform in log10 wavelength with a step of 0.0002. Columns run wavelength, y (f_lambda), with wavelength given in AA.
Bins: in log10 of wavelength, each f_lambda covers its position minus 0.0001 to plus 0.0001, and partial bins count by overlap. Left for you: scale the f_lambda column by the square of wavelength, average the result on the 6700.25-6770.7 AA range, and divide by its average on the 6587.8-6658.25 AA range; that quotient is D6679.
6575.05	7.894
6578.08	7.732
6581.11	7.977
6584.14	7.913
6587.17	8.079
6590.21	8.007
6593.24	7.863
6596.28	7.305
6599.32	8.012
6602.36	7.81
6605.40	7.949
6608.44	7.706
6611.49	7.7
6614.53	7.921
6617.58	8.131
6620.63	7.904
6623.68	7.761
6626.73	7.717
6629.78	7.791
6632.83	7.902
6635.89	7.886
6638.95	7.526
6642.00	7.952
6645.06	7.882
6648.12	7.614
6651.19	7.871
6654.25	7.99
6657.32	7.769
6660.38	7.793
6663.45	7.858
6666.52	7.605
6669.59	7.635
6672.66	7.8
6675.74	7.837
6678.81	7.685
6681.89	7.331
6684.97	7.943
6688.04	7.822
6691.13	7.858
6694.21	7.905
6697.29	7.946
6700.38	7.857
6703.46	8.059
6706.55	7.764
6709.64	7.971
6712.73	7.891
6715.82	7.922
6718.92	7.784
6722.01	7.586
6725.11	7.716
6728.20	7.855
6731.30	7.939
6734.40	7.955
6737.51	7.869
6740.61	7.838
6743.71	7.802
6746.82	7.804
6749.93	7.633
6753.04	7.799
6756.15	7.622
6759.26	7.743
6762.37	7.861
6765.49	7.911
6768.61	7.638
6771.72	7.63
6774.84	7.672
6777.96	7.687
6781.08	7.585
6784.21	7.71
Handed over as 1.0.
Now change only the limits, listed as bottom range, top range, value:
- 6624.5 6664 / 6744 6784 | 1.02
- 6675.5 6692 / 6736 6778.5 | 1.02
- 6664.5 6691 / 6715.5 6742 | 1.03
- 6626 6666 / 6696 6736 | 1.03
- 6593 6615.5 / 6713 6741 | 1.05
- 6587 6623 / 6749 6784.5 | 1.03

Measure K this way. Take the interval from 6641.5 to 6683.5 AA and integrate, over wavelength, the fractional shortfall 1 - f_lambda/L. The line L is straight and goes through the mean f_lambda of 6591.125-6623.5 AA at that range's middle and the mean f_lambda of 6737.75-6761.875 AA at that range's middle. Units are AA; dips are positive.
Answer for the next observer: 0.27 AA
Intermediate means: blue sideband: 7.83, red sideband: 7.76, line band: 7.75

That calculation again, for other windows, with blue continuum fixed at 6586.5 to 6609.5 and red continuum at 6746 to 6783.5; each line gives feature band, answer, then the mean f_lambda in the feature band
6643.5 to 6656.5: -0.06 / 7.83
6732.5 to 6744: -0.21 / 7.88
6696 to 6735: -0.57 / 7.86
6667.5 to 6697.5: 0.03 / 7.77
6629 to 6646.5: -0.04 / 7.83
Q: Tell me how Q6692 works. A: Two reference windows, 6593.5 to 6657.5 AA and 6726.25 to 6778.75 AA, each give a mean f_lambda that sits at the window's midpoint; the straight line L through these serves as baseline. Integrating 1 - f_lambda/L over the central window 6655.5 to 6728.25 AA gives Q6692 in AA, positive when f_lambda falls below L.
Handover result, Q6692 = 0.0 AA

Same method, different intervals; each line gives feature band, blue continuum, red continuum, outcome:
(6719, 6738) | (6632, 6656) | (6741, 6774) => -0.12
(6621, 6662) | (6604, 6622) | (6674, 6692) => 0.09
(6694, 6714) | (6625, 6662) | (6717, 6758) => -0.31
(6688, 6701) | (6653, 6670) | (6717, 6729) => -0.22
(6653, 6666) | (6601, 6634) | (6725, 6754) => 0.01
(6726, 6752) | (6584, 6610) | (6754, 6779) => -0.30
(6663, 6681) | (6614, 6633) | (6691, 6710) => 0.41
